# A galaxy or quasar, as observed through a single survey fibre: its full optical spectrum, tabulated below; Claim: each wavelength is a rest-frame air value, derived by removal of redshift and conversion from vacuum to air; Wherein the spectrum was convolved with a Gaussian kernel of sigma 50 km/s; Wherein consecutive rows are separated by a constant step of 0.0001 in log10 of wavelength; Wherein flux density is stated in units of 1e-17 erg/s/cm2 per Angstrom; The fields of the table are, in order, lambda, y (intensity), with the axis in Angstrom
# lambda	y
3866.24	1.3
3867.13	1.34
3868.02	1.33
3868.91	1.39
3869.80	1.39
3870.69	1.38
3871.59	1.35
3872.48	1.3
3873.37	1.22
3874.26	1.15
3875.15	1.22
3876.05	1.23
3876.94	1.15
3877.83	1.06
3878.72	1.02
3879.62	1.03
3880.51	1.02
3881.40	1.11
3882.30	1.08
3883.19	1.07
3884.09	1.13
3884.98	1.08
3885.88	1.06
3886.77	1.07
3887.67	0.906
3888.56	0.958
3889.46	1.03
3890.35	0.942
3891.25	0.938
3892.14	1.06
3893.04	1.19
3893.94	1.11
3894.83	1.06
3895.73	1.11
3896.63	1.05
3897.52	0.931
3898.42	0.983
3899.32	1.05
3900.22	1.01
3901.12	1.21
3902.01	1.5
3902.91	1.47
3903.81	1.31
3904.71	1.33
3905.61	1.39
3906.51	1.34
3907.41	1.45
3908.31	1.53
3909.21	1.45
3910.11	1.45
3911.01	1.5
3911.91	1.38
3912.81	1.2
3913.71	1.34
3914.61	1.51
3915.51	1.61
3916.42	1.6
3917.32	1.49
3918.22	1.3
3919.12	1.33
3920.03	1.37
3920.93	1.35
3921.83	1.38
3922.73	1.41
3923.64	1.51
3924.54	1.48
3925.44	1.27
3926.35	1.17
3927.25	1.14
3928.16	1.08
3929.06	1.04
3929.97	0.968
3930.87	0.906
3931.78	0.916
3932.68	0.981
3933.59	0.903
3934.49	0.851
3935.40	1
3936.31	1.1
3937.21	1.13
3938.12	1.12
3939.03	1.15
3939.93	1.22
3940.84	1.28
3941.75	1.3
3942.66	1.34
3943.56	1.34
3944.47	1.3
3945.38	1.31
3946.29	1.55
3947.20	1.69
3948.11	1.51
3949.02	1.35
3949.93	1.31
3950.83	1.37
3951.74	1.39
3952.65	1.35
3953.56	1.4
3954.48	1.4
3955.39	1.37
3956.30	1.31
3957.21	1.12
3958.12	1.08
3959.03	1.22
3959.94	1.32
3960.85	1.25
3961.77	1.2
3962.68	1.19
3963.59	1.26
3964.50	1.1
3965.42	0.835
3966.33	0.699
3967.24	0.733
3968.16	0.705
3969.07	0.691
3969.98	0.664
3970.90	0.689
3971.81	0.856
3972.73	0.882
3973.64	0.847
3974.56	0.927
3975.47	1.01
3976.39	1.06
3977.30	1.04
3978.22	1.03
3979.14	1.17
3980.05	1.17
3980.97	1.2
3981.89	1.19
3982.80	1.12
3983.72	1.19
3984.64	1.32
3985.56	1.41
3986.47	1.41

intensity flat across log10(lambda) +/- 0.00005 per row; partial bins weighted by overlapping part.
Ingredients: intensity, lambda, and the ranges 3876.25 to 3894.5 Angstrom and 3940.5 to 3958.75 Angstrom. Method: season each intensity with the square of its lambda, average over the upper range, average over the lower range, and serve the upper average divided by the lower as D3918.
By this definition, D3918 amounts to 1.33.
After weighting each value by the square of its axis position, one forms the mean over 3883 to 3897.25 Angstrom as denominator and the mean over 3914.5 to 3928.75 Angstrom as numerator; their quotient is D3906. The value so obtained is 1.3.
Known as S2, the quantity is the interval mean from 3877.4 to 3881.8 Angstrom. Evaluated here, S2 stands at 1.05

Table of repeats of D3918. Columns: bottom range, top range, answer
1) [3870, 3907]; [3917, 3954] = 1.13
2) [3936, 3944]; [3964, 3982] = 0.77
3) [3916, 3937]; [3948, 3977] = 0.93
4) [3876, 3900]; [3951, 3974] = 1.05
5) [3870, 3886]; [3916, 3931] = 1.15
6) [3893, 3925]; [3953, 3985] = 0.83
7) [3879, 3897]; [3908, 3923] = 1.38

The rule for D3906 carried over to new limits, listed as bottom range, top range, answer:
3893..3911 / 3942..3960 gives 1.10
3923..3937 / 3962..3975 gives 0.81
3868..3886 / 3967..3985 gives 0.87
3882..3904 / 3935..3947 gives 1.18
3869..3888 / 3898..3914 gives 1.17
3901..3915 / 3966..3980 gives 0.65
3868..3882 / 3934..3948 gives 1.08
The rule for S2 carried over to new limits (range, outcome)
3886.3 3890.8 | 0.983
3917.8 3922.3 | 1.35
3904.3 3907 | 1.35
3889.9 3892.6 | 0.982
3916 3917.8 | 1.54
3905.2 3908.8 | 1.43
